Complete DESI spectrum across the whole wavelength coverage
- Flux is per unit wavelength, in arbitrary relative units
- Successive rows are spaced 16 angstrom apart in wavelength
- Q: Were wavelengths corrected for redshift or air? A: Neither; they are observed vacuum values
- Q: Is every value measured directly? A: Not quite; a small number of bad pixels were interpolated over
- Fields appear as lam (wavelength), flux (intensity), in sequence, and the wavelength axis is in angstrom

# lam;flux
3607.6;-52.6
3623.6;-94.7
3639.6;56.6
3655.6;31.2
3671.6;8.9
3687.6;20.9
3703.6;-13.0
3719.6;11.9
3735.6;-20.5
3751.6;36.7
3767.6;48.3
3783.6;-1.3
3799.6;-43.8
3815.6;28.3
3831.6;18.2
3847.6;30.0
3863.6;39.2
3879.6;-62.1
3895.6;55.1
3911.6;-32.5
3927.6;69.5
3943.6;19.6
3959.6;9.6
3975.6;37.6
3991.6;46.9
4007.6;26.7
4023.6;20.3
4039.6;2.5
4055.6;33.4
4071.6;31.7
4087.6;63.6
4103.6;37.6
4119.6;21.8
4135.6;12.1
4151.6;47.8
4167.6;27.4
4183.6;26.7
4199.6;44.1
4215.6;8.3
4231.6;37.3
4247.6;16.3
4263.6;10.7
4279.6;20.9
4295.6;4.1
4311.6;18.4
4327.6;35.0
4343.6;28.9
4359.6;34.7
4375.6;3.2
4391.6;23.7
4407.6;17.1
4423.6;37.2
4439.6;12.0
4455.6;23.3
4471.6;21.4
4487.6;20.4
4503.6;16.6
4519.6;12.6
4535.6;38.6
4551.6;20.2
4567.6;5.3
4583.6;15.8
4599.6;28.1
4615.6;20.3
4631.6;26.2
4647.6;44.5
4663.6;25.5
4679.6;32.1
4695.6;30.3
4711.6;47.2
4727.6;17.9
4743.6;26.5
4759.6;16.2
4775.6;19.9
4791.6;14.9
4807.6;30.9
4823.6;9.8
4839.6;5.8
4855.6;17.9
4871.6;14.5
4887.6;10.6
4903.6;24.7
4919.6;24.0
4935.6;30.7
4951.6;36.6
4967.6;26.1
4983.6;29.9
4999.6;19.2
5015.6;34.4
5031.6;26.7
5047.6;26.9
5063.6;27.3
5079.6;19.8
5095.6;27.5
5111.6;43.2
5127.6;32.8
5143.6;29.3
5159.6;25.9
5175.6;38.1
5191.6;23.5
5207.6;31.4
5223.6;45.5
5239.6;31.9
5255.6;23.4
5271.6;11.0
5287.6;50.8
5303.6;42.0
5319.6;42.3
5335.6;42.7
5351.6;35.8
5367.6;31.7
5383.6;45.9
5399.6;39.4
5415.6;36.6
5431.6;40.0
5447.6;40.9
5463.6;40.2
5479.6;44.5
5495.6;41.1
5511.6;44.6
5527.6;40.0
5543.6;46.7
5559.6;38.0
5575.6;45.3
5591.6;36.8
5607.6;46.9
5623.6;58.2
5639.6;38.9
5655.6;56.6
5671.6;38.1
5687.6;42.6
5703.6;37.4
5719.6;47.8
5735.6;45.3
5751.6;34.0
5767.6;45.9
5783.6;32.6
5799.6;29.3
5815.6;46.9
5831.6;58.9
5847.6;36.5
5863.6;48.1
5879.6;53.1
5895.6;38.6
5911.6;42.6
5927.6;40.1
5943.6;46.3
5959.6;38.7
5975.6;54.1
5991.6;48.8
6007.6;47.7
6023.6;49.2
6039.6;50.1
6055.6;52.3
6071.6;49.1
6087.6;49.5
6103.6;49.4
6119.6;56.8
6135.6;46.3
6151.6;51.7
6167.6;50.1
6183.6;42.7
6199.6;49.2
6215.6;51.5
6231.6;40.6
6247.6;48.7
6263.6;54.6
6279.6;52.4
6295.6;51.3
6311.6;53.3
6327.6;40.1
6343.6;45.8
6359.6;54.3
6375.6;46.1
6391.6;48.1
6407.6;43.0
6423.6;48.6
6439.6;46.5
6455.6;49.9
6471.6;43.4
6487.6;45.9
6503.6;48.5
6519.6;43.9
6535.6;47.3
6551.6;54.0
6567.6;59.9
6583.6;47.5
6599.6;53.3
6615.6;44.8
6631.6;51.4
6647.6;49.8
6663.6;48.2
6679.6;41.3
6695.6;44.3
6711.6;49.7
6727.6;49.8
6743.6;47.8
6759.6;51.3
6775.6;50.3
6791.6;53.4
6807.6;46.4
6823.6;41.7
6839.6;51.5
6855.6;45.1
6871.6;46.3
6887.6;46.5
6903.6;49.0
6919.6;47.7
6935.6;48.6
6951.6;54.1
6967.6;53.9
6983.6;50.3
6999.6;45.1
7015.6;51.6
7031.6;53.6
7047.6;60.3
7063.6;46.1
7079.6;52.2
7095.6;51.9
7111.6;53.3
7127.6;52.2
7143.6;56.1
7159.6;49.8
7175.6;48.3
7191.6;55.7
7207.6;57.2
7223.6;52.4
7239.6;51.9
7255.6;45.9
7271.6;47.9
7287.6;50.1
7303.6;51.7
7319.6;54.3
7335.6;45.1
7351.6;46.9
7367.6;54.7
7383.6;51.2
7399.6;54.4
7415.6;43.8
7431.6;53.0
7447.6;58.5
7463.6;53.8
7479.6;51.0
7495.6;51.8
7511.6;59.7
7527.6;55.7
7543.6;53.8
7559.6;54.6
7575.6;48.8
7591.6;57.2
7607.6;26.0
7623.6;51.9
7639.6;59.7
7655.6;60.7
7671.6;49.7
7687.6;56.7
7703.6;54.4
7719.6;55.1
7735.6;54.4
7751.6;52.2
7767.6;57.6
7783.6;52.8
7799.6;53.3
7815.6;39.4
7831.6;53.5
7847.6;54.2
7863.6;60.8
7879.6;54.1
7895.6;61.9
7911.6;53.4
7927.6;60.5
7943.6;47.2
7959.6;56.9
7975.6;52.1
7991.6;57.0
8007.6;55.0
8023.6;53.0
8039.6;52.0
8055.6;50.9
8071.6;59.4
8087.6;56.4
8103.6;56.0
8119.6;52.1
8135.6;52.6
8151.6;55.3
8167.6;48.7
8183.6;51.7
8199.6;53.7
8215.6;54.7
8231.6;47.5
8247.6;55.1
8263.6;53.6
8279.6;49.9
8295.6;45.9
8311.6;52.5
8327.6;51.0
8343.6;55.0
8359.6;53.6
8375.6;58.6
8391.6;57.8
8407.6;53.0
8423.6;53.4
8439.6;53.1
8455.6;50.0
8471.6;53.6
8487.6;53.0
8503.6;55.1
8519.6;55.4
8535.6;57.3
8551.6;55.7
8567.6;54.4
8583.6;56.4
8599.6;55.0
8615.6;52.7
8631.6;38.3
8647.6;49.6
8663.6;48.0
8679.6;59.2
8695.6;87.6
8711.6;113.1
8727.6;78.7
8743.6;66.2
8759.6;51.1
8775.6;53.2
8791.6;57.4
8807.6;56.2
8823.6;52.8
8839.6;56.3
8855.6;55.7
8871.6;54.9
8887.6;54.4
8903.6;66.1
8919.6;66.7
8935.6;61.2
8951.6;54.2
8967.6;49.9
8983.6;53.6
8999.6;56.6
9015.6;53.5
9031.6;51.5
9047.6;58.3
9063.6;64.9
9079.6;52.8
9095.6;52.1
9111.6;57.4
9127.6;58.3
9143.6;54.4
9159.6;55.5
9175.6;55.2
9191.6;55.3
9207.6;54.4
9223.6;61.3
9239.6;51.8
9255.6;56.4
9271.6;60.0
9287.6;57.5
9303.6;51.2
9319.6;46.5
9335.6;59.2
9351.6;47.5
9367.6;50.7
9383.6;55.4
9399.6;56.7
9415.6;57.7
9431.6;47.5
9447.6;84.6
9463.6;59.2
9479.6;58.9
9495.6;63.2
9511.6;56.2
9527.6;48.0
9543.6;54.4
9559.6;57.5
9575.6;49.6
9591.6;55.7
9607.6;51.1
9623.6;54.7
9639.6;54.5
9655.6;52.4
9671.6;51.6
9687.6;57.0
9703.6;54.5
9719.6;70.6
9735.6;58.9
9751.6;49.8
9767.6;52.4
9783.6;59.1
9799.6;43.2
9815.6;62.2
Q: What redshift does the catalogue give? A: 0.33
